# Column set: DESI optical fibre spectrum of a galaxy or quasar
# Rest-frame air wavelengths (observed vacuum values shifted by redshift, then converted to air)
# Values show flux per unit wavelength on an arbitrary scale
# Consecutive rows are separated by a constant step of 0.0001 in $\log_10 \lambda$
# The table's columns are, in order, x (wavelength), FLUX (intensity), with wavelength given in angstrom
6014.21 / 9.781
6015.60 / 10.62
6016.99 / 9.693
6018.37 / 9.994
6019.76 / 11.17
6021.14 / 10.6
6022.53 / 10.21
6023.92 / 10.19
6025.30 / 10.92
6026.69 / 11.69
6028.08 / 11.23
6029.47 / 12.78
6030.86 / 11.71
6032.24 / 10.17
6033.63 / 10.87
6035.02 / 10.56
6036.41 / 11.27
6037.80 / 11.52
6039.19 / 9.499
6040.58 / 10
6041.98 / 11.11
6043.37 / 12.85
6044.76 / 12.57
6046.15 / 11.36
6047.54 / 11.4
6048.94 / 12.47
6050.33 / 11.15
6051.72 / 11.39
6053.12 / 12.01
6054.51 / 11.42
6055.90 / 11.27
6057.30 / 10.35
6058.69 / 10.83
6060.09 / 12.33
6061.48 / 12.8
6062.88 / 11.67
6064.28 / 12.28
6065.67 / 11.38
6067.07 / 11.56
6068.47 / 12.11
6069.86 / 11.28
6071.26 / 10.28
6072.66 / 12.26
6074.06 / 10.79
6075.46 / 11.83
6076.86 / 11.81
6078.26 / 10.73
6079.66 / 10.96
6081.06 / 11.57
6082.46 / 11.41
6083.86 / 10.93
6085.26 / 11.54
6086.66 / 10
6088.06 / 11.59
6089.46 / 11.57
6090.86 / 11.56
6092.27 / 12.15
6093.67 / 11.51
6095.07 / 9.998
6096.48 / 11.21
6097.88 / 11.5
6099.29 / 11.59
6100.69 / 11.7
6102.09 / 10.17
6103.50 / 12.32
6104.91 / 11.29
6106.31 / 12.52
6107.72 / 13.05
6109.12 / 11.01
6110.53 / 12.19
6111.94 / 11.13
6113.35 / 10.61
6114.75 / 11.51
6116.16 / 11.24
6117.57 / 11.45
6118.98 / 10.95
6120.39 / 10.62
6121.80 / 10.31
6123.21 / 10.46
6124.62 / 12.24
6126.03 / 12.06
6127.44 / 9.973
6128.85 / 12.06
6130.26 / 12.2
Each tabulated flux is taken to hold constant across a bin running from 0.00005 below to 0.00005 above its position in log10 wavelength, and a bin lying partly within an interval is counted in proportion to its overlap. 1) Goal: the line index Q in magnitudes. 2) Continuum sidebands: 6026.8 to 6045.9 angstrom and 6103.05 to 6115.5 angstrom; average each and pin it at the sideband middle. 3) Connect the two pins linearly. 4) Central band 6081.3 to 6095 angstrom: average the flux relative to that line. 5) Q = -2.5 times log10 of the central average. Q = 0.026 mag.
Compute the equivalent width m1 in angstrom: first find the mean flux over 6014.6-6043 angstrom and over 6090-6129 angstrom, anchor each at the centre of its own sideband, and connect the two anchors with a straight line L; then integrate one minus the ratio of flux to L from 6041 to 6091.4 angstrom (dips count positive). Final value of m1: -2.0 angstrom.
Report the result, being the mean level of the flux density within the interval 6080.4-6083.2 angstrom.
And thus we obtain 11.5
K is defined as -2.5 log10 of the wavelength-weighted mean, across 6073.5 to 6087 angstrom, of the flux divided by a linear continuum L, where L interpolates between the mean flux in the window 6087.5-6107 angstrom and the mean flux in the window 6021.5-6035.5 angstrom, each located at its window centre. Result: 0.02 mag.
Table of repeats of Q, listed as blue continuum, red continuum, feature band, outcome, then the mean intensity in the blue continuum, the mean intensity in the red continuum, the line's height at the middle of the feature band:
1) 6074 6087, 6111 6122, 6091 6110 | -0.04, 11.2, 11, 11.1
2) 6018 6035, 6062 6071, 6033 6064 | -0.01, 11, 11.7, 11.3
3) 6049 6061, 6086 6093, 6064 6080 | 0.00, 11.4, 11.4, 11.4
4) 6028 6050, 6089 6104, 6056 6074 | -0.02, 11.3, 11.4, 11.4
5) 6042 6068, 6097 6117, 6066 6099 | 0.03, 11.7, 11.6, 11.6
